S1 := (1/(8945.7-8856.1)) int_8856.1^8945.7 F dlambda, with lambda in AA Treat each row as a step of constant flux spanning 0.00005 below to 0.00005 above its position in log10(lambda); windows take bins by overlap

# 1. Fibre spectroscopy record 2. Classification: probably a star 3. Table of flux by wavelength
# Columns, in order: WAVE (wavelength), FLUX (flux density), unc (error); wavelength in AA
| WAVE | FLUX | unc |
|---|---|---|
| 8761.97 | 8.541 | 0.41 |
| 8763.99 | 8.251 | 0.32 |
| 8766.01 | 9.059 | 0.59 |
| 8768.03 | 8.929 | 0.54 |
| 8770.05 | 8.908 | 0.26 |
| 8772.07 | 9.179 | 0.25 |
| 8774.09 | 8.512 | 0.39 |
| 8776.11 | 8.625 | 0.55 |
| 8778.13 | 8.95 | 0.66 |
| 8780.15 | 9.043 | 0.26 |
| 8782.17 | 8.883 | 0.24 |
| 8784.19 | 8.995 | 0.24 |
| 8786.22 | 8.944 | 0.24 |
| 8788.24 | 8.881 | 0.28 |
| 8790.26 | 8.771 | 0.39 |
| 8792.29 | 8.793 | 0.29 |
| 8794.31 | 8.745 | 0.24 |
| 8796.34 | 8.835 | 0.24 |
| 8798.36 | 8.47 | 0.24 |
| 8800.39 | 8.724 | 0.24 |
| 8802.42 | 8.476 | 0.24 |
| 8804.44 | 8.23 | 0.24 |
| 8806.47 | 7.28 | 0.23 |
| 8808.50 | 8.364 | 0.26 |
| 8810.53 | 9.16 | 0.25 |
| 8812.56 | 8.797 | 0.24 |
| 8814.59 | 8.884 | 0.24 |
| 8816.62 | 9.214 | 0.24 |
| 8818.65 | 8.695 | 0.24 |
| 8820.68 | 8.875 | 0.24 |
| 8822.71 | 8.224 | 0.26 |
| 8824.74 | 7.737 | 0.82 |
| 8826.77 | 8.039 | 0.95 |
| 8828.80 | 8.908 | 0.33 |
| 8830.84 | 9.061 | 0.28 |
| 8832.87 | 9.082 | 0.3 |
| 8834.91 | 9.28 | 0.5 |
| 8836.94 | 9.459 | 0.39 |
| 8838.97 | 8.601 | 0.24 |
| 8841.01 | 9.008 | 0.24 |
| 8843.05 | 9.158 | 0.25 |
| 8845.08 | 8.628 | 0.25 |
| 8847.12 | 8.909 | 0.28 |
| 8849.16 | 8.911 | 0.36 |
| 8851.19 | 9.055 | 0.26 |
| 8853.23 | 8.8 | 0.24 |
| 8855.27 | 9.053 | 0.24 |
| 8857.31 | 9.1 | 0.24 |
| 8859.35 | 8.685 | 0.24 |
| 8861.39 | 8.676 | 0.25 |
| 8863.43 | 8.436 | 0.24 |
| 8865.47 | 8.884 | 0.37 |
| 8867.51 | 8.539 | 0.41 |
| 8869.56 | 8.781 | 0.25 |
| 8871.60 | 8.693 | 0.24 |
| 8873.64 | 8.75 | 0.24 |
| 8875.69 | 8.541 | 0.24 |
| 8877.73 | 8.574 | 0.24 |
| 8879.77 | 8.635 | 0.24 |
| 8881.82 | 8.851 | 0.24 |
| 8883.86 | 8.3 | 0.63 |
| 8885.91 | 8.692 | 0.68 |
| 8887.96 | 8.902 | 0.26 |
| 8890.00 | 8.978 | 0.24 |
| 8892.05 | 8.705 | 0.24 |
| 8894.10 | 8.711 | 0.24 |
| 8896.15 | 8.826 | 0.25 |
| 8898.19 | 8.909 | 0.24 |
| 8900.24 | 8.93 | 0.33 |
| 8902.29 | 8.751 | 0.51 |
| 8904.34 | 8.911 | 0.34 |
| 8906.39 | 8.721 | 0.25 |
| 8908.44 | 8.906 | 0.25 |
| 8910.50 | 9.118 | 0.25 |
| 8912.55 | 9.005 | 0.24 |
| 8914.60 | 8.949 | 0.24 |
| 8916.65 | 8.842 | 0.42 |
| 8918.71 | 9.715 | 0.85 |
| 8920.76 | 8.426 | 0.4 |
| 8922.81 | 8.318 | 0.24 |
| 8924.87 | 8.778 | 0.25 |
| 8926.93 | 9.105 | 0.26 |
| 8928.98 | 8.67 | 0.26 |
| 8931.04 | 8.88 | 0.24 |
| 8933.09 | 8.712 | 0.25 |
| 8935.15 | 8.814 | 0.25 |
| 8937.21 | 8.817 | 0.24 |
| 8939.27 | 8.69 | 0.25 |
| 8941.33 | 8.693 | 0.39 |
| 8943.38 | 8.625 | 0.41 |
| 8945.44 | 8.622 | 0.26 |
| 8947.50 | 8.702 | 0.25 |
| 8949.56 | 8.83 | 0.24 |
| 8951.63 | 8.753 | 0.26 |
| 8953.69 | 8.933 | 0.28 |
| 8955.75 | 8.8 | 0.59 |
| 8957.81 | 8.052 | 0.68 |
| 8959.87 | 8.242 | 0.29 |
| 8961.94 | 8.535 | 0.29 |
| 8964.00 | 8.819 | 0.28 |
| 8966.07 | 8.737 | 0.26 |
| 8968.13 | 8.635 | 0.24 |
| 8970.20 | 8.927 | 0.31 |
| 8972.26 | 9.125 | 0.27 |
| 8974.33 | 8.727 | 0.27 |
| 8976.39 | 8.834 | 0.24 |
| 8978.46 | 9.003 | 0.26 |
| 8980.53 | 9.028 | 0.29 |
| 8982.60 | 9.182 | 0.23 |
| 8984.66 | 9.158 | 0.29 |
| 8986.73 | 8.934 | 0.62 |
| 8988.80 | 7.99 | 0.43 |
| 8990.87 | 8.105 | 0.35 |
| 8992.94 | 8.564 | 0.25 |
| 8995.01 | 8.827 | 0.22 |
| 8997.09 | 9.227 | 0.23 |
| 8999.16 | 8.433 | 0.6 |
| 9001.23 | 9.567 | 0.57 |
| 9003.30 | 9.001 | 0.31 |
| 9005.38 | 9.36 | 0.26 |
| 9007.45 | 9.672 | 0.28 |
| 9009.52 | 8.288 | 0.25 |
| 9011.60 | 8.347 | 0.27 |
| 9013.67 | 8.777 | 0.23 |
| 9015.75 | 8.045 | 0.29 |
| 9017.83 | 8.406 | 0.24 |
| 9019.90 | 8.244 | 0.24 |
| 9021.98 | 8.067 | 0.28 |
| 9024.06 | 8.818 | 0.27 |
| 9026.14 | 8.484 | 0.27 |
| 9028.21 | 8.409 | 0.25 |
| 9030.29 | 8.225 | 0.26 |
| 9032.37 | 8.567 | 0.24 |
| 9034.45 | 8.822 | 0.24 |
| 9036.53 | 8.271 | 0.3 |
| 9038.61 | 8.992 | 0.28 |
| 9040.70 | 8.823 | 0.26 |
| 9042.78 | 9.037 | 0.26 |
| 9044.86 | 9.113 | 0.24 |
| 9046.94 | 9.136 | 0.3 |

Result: 8.78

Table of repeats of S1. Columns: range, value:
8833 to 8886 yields 8.81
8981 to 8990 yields 8.82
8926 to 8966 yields 8.7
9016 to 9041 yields 8.49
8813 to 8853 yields 8.83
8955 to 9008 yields 8.82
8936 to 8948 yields 8.69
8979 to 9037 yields 8.68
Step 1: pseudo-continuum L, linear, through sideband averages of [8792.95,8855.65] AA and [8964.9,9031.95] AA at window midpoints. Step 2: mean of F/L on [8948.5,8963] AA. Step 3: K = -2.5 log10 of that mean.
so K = 0.02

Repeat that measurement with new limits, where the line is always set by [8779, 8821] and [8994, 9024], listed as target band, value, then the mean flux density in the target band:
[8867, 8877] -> 0.01 mag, 8.66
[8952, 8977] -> 0.00 mag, 8.7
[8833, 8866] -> -0.02 mag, 8.92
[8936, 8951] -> 0.00 mag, 8.71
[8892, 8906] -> -0.01 mag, 8.83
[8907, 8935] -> -0.02 mag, 8.87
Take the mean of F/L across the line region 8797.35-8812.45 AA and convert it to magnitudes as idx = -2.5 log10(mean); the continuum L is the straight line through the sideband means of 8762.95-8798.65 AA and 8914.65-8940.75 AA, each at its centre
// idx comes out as 0.053 mag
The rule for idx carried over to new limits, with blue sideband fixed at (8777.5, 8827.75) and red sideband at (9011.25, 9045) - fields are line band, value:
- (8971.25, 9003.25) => -0.04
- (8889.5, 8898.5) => -0.03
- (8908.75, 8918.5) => -0.05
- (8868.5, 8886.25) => 0.00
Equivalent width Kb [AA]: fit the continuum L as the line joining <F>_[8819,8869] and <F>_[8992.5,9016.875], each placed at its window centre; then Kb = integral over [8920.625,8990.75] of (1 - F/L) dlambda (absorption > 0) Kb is 0.8 AA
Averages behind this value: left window 8.79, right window 8.84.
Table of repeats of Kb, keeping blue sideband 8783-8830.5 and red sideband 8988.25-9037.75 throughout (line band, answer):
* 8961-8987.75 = -0.9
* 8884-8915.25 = -0.9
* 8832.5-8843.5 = -0.6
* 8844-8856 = -0.4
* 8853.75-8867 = -0.3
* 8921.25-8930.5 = -0.1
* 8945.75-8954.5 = -0.2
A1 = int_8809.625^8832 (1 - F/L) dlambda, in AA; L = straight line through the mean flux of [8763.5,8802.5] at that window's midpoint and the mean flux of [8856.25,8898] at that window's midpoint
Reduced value 0.2 AA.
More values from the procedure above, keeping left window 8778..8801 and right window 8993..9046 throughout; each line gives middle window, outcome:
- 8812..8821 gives -0.1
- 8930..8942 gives 0.0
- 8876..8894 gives 0.2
